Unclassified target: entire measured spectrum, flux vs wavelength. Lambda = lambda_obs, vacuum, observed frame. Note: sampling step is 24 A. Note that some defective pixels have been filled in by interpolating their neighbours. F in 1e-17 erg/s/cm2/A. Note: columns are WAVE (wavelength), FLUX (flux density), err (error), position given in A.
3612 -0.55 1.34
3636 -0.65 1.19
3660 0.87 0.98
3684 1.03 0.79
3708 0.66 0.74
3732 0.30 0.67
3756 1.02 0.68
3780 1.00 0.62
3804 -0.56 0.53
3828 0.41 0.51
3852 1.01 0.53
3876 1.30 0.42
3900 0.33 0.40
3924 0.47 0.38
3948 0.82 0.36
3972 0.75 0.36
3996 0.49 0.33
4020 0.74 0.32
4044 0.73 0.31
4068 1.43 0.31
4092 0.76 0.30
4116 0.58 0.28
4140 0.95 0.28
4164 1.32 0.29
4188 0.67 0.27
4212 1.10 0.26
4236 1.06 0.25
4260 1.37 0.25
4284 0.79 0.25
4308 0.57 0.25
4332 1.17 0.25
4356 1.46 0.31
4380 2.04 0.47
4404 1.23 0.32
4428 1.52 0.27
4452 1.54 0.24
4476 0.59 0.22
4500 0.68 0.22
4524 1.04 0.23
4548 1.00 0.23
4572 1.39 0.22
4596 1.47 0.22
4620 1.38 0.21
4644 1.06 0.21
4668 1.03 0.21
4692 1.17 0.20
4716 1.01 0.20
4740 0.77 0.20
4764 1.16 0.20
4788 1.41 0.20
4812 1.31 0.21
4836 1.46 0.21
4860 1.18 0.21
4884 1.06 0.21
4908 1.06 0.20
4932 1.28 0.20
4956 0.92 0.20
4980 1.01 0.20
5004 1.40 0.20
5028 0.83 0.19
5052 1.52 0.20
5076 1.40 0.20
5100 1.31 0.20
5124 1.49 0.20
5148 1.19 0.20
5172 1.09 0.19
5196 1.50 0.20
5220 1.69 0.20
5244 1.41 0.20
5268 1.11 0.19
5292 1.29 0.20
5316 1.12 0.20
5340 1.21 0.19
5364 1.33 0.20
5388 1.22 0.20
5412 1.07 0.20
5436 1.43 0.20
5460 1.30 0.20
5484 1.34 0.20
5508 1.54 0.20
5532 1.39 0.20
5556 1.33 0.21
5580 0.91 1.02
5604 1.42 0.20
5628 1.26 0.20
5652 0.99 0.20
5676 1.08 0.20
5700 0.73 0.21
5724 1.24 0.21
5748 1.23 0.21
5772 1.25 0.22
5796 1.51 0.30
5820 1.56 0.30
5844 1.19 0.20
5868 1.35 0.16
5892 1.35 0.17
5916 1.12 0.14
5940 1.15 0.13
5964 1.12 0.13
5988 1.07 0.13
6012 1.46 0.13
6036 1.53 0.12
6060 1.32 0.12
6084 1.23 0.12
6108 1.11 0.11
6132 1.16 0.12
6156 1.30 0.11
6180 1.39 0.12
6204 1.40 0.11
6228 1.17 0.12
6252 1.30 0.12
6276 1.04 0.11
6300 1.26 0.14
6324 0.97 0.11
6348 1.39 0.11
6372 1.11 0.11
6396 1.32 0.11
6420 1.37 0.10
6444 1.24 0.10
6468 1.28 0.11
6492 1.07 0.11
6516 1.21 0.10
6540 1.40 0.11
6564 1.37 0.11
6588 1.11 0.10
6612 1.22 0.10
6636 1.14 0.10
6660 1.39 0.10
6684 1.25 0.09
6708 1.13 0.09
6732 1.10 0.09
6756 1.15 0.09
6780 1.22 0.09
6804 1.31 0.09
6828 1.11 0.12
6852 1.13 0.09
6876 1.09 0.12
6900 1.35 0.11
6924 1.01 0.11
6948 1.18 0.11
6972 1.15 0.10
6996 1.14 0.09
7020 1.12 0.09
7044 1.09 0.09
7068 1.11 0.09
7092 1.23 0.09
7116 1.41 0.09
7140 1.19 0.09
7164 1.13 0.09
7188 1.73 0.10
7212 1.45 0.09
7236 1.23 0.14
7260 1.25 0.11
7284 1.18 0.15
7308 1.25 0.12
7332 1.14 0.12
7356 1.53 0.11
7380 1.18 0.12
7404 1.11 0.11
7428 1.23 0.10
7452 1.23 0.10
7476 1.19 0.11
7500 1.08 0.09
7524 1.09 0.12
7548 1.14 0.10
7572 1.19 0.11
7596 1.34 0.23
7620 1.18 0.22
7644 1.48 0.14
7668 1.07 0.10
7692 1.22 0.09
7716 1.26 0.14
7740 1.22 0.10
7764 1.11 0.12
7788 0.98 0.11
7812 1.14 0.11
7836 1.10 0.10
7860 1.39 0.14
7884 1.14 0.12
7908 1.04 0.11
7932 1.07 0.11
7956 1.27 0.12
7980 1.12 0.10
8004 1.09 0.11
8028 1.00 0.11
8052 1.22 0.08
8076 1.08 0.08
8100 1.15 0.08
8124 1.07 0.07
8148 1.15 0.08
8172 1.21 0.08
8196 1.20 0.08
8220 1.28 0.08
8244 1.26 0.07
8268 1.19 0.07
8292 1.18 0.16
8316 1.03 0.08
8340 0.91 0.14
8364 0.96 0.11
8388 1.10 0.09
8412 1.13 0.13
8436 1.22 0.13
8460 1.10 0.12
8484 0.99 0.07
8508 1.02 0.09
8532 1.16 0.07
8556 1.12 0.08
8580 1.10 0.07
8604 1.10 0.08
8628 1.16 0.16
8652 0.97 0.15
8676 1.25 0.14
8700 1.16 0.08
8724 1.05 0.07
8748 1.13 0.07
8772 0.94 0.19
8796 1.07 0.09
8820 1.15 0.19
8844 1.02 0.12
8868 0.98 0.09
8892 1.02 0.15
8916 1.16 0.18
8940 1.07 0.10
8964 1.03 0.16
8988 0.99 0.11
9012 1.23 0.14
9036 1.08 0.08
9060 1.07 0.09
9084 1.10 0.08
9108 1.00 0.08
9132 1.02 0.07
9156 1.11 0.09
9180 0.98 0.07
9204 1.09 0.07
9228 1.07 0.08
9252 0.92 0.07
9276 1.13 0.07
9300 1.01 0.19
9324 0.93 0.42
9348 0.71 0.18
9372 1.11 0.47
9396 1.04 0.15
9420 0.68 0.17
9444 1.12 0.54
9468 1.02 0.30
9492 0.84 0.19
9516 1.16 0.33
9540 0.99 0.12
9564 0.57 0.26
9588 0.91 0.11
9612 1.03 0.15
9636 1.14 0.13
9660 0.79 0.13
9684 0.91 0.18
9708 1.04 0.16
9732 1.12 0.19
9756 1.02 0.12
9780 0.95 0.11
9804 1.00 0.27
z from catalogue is 0.09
